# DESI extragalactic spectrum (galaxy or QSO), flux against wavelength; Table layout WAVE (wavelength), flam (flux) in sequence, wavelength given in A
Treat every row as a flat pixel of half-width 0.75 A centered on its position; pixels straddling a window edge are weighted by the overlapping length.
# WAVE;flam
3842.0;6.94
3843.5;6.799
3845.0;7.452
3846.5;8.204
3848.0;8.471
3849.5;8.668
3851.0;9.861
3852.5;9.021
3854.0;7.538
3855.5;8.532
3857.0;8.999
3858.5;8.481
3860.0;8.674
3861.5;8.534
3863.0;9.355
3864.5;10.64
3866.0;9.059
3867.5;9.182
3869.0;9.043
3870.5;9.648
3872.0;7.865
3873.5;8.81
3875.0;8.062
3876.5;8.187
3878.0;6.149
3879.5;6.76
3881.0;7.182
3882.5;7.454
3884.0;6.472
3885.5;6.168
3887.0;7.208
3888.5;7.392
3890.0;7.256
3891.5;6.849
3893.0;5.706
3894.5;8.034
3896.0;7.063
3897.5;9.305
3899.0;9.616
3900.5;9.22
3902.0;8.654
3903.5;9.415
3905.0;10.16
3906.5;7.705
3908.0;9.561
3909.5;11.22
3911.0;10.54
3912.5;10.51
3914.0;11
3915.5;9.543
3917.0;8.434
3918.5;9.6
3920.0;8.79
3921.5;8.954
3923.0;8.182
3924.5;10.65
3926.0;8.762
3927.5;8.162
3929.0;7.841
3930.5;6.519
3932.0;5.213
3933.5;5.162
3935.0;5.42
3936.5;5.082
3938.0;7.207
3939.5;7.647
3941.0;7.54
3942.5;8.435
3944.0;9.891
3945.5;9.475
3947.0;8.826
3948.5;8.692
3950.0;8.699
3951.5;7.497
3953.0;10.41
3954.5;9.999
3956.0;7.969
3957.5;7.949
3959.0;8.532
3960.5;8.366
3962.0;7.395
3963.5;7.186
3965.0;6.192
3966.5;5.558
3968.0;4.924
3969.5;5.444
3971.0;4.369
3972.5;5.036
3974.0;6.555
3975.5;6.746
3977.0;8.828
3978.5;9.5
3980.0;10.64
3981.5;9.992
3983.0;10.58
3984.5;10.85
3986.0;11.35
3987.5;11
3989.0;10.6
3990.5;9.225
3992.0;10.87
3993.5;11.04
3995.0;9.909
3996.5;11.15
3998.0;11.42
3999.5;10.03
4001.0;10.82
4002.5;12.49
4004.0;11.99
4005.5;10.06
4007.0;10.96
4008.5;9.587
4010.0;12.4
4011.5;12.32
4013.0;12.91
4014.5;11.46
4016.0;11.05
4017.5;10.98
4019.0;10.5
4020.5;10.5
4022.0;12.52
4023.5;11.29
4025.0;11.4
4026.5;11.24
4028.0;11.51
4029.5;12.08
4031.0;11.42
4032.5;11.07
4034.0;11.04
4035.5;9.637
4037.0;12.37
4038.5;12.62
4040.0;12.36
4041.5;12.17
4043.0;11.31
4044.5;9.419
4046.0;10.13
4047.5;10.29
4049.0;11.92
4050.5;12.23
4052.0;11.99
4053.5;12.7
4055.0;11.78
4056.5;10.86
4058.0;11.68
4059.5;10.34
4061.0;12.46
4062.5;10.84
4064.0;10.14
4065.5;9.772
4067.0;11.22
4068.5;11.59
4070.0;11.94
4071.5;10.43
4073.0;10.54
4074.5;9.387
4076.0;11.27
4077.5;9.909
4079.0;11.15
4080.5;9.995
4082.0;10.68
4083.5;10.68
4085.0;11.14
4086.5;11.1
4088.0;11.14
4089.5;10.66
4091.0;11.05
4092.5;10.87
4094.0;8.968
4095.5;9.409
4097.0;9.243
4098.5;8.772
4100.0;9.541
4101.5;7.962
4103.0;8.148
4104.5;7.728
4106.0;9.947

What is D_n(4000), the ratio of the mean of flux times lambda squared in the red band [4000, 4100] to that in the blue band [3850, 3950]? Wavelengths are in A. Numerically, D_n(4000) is 1.4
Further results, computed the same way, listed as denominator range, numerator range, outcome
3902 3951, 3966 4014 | 1.18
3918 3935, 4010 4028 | 1.54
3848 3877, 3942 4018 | 1.13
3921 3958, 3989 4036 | 1.44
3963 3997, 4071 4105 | 1.23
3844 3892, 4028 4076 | 1.51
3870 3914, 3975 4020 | 1.37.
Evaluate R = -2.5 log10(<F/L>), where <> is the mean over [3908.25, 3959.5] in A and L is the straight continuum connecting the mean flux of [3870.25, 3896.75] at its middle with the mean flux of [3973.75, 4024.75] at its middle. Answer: 0.03 mag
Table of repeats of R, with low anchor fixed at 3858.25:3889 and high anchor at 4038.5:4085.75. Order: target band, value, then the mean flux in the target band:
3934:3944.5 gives 0.26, 7.2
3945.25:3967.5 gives 0.16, 8.12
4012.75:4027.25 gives -0.09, 11.3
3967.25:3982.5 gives 0.32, 7.26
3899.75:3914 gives -0.13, 9.74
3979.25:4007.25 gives -0.08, 10.8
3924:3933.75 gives 0.19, 7.51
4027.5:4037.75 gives -0.07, 11.3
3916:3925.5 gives -0.03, 9.1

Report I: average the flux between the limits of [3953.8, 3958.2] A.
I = 8.63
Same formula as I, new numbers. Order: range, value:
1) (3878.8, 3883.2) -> 7.13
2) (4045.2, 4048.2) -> 10.2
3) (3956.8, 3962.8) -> 8.05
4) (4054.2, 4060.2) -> 11.2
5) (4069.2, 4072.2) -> 11.2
